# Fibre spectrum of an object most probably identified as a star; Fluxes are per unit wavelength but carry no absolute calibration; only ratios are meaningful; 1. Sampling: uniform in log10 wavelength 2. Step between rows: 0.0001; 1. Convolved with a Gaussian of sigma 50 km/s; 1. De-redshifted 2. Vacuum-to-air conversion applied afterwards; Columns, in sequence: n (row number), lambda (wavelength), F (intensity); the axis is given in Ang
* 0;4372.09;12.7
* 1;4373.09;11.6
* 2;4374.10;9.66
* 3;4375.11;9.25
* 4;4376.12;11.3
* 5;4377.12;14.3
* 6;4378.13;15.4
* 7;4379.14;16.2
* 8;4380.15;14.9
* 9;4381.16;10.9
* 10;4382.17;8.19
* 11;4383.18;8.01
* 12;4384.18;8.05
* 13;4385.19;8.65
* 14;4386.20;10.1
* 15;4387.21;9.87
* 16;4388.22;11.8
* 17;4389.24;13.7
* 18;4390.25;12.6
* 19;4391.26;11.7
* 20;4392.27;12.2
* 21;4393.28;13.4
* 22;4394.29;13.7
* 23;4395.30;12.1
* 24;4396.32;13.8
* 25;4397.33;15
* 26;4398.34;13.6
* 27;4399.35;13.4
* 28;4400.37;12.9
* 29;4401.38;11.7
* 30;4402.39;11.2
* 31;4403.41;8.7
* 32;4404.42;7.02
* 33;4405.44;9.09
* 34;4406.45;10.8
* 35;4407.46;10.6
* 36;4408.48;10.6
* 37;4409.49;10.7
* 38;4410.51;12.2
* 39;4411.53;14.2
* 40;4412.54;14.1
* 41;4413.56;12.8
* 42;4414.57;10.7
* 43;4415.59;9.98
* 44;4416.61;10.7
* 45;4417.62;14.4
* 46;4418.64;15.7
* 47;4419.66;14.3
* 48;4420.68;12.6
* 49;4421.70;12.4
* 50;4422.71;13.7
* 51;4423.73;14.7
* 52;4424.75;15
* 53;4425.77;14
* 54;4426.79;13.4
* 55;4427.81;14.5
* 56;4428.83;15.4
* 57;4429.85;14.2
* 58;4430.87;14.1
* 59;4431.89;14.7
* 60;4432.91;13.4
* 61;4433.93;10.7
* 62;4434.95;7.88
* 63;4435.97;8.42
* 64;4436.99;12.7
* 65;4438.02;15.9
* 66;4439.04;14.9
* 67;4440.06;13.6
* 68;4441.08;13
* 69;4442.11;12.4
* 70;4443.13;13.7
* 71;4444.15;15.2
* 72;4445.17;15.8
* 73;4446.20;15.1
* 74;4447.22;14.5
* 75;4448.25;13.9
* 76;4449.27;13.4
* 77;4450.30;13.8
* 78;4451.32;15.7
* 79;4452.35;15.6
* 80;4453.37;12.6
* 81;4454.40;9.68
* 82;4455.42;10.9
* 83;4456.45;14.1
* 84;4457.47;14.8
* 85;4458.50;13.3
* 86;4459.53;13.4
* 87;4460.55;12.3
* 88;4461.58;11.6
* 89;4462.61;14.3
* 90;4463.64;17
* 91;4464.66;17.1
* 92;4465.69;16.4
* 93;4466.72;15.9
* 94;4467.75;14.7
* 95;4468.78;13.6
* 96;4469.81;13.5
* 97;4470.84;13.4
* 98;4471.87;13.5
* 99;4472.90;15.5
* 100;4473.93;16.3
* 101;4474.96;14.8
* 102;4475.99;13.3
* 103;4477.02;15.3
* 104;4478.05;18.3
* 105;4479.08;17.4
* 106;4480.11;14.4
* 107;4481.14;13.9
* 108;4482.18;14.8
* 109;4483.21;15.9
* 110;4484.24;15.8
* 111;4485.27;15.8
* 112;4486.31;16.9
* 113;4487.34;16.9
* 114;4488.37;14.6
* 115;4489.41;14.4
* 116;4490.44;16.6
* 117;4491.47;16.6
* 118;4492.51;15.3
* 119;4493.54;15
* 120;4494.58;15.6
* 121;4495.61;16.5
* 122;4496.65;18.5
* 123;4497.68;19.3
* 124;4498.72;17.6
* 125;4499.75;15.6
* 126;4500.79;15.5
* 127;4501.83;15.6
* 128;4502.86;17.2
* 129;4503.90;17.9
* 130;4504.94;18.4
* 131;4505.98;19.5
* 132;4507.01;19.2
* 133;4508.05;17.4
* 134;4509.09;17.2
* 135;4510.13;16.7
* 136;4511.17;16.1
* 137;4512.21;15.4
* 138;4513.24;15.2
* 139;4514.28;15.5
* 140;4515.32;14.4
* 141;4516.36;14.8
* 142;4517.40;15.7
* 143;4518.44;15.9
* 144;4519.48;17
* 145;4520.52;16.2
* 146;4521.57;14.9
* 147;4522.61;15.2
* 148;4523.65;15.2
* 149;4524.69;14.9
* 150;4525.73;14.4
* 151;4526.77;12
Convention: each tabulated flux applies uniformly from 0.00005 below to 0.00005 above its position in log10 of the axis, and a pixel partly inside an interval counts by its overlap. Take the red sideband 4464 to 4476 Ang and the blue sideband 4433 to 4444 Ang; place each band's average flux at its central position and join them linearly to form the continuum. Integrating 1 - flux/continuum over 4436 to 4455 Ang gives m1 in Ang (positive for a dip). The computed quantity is -1.20 Ang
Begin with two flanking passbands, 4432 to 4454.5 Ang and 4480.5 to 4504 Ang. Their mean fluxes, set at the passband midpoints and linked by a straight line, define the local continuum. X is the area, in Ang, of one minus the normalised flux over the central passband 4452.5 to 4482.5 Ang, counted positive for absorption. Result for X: 0.8 Ang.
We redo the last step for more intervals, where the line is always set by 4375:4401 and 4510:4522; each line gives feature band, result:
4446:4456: 0.28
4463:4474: -0.60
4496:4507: -1.70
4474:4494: -1.14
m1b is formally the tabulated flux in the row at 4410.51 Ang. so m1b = 12.2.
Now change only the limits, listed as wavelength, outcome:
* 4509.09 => 17.2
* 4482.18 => 14.8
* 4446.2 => 15.1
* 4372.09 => 12.7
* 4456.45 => 14.1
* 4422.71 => 13.7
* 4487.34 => 16.9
